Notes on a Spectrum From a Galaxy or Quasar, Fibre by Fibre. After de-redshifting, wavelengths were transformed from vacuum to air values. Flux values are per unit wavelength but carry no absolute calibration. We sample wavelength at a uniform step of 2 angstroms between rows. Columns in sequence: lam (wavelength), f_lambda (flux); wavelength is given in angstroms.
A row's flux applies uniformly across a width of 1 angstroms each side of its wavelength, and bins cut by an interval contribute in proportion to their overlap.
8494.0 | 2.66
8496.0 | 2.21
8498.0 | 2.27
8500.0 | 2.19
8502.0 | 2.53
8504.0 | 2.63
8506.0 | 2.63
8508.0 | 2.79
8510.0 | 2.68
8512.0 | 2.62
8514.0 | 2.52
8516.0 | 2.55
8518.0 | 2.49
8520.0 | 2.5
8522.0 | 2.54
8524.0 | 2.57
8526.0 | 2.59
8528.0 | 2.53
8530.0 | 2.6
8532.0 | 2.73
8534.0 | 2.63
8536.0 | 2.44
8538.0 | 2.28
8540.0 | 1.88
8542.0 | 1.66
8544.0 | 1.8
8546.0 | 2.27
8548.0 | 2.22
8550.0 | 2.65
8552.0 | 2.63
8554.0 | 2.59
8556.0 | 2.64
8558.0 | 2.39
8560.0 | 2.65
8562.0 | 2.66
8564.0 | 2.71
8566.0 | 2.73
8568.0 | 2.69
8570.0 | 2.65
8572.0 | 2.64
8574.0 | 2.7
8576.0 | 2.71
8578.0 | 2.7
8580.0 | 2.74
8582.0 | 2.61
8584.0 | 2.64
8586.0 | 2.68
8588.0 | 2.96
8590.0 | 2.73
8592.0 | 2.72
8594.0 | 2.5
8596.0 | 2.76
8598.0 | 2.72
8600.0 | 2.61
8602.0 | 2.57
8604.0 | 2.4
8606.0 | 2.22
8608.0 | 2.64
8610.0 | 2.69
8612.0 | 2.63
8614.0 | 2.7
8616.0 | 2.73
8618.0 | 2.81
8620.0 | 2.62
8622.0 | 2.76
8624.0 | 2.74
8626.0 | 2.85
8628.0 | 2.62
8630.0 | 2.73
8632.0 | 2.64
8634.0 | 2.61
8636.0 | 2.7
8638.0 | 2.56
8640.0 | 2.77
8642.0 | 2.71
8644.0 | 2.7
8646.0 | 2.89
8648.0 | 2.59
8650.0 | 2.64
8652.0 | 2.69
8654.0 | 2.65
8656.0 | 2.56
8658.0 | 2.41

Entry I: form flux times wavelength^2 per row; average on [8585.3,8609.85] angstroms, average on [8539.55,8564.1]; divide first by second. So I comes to 1.12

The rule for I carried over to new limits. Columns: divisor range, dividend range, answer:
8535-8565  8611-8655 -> 1.16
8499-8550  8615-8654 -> 1.14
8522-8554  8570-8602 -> 1.14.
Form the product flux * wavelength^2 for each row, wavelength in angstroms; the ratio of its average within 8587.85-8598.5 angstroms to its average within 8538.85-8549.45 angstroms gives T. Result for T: 1.4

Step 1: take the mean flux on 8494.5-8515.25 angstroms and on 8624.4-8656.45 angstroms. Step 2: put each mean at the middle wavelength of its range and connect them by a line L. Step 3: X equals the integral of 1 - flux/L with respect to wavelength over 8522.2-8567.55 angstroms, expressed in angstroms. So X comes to 2.0 angstroms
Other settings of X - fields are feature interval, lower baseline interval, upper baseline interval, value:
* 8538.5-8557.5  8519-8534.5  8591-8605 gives 2.4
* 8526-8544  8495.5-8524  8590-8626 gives 1.6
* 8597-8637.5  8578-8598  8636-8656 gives 0.7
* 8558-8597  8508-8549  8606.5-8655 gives -2.1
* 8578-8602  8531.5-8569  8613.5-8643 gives -1.1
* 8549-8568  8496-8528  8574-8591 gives 0.2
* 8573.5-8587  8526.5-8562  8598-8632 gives -0.8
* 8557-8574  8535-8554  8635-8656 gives -2.4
